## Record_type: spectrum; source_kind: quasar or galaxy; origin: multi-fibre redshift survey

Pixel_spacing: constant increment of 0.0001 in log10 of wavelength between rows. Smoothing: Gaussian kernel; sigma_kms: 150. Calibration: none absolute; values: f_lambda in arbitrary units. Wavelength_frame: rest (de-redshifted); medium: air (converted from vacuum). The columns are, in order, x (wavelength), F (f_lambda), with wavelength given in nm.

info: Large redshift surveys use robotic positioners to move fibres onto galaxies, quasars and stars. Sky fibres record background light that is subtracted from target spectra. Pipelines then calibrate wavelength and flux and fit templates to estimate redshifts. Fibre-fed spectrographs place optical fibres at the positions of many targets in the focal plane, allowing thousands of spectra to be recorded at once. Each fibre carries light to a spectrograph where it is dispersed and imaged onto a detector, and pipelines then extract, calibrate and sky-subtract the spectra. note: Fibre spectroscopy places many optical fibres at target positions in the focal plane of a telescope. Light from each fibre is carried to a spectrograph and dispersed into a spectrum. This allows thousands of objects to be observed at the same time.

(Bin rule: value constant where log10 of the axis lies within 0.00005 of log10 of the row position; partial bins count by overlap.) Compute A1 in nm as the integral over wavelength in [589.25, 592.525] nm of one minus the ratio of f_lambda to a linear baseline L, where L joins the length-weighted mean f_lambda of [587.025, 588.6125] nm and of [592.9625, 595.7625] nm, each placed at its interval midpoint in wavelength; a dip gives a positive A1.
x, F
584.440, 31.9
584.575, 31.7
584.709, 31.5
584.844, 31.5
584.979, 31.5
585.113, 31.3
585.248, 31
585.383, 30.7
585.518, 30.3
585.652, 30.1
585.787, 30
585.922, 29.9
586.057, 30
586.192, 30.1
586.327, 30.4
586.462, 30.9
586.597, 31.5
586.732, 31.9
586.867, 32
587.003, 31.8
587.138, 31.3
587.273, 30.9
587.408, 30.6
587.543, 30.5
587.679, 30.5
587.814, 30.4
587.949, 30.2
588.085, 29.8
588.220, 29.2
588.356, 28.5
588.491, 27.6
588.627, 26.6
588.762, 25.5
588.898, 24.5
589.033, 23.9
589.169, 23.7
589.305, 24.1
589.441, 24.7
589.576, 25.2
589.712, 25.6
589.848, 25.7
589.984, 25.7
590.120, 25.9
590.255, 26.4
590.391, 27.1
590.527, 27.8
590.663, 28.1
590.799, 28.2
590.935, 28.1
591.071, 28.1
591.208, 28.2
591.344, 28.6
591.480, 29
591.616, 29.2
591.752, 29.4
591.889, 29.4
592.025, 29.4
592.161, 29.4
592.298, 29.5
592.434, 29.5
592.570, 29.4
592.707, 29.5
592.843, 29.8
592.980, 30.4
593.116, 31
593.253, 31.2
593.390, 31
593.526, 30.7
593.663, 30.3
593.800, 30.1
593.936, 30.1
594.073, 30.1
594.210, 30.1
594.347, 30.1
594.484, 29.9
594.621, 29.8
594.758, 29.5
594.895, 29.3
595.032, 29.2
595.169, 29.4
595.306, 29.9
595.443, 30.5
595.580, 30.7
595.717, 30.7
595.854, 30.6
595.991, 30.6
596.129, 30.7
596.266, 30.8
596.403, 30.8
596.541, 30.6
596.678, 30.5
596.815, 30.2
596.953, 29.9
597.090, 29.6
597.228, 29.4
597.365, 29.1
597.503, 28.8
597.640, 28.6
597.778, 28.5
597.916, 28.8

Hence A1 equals 0.26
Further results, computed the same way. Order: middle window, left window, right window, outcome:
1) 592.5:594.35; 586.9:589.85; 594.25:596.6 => -0.048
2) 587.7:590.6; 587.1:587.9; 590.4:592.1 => 0.305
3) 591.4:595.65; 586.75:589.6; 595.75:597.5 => -0.059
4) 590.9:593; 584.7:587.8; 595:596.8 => 0.098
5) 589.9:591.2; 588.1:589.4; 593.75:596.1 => -0.002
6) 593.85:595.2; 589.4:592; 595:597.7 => -0.025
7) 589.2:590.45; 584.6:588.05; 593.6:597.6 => 0.205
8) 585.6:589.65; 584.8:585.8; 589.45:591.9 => 0.074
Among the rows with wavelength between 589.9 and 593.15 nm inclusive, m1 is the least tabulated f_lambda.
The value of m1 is 25.7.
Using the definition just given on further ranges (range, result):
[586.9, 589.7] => 23.7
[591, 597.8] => 28.1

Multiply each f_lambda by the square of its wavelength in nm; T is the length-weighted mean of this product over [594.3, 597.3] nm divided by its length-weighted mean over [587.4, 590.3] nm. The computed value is 1.14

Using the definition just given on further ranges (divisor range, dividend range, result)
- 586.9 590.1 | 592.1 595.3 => 1.10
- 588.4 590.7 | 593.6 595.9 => 1.19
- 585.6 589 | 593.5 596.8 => 1.04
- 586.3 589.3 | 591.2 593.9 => 1.04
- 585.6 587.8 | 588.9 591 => 0.85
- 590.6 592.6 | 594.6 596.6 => 1.06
